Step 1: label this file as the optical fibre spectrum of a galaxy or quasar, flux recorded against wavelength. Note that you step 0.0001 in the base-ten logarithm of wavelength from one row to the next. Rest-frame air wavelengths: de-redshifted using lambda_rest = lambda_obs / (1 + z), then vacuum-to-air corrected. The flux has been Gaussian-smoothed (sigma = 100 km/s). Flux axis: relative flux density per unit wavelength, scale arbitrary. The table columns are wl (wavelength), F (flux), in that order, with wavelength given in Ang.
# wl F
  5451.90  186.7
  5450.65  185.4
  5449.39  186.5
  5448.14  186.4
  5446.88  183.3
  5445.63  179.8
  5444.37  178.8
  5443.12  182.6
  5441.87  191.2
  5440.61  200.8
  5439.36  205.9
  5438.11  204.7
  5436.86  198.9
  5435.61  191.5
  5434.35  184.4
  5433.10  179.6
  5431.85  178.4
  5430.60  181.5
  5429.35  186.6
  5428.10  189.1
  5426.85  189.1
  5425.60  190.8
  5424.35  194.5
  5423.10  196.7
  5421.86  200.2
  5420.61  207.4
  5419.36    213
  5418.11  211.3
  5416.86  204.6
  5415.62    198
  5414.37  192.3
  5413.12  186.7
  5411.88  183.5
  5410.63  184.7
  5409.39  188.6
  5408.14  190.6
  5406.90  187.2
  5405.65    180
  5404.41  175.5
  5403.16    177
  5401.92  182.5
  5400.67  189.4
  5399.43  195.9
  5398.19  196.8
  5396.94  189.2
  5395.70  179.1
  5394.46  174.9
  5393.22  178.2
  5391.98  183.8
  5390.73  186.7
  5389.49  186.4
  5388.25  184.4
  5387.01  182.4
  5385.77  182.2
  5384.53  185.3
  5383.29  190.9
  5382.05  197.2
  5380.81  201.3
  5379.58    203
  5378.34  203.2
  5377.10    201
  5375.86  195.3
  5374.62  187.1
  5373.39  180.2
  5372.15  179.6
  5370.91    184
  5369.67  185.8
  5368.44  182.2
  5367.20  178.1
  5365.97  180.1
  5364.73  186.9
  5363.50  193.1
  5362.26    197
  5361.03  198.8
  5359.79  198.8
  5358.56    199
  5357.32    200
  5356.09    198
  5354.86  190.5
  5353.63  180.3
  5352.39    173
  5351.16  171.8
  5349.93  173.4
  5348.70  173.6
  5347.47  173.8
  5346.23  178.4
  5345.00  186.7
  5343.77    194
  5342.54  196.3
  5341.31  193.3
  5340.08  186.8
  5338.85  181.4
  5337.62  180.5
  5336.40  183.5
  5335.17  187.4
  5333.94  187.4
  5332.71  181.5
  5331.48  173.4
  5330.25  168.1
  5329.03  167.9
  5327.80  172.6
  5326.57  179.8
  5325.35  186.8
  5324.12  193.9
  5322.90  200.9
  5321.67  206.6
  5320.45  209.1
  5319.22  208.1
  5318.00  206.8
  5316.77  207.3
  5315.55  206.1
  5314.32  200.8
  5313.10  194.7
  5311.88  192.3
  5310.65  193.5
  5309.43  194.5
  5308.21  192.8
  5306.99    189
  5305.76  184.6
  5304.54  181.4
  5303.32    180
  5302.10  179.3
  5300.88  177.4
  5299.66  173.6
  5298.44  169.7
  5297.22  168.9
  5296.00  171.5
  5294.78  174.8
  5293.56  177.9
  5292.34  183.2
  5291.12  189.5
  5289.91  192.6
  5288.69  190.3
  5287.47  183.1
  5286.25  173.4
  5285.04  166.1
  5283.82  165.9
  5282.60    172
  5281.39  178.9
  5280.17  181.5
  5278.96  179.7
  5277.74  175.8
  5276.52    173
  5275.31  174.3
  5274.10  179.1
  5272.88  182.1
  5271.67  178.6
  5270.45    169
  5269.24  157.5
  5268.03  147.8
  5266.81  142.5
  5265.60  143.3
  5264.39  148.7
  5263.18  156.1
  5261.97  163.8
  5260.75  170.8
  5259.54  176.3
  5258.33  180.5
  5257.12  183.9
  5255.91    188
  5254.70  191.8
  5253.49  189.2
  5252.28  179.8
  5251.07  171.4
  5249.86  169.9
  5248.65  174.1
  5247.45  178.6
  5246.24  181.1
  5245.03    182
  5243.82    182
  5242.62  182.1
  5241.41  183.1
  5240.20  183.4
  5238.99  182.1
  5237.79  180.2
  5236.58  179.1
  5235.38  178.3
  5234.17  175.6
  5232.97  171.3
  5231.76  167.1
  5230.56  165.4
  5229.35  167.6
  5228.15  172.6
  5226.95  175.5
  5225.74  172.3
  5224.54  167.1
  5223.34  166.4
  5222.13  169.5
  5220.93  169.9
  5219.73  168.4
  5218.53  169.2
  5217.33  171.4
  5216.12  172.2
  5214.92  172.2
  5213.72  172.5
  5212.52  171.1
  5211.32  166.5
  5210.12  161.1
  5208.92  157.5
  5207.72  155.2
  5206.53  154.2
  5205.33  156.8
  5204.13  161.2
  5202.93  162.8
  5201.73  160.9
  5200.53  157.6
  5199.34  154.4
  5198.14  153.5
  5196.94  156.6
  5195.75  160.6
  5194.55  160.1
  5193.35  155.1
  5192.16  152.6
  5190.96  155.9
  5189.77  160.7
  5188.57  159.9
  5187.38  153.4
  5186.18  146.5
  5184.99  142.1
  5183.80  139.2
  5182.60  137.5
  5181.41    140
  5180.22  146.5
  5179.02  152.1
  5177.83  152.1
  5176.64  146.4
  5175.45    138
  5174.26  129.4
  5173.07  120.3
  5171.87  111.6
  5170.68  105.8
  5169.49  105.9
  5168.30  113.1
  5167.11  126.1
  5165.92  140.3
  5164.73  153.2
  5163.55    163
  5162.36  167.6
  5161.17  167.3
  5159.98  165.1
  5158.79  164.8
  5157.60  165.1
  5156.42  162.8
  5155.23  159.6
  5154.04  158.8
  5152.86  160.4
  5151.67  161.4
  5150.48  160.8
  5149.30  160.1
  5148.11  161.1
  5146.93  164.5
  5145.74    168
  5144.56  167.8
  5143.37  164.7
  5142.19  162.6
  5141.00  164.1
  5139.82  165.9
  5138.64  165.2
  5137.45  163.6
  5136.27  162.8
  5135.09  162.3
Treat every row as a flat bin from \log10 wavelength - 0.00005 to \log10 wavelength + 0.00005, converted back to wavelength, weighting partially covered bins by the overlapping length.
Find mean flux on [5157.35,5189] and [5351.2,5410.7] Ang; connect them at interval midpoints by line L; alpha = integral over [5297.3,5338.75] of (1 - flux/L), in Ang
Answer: -3.3 Ang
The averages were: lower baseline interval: 142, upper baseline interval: 188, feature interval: 188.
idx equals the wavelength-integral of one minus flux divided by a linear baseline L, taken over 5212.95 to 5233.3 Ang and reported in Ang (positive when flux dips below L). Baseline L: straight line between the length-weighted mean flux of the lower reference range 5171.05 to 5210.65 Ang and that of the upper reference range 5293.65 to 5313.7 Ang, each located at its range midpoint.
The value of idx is -1.40 Ang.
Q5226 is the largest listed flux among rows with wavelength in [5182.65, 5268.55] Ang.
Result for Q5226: 191.8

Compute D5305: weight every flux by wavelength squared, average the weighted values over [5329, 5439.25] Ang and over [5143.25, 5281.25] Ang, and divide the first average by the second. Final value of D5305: 1.2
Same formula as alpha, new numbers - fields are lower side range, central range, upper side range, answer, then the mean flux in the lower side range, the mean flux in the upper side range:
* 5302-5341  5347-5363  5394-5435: 0.2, 190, 190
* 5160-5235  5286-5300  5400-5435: -0.7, 155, 190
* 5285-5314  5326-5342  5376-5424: 0.5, 183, 191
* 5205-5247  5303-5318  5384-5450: -1.2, 172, 189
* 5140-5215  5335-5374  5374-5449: -1.0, 153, 190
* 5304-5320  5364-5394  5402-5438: 0.8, 196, 191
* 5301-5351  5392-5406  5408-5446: 0.6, 188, 193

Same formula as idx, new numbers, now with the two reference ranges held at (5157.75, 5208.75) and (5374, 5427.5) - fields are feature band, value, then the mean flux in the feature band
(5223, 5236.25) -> -1.18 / 171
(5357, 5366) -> -0.58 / 195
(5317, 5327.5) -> -1.38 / 199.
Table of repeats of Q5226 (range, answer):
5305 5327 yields 209.1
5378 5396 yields 203.2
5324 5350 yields 196.3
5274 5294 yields 192.6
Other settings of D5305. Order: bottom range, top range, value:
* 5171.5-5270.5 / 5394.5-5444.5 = 1.26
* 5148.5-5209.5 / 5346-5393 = 1.34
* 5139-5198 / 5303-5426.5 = 1.35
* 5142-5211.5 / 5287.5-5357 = 1.29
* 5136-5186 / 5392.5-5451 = 1.39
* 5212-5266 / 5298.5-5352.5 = 1.11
